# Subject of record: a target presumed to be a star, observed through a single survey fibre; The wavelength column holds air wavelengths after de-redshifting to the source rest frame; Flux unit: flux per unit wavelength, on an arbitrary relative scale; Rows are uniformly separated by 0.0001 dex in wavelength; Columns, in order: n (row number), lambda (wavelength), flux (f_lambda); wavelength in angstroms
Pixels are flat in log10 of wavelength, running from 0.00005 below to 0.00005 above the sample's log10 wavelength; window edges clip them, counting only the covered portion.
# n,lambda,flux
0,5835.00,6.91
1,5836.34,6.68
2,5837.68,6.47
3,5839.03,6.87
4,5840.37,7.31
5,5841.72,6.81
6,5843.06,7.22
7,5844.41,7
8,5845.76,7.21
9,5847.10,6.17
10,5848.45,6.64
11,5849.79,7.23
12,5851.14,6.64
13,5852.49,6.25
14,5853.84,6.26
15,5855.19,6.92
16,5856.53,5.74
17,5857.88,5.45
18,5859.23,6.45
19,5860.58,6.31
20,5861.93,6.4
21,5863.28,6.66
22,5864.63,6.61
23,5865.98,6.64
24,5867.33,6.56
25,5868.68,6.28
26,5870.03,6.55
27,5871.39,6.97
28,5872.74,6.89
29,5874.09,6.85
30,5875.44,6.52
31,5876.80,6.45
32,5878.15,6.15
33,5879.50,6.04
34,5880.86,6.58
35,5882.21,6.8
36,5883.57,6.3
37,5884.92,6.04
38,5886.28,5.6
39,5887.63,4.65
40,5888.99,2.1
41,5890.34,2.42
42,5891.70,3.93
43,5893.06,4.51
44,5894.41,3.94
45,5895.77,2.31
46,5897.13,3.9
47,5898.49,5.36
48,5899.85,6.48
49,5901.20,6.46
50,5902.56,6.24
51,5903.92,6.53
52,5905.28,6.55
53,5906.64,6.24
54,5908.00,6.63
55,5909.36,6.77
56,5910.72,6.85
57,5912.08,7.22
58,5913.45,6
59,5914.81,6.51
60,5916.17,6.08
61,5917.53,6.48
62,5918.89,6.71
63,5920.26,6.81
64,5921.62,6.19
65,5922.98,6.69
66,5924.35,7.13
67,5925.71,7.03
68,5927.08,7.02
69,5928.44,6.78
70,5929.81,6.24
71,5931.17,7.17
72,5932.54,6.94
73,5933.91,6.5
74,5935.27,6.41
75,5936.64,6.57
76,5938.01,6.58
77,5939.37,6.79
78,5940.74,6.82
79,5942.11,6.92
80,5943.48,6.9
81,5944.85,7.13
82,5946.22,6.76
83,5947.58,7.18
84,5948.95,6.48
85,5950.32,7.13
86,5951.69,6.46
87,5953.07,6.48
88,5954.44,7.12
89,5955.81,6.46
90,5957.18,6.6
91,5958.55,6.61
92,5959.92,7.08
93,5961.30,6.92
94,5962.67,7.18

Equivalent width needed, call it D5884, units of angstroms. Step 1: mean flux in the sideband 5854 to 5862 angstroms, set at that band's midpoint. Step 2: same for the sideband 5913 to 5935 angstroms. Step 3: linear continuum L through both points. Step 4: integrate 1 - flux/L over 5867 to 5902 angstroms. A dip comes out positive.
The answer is 4.9 angstroms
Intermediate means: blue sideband 6.2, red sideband 6.65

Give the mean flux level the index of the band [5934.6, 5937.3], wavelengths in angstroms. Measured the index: 6.48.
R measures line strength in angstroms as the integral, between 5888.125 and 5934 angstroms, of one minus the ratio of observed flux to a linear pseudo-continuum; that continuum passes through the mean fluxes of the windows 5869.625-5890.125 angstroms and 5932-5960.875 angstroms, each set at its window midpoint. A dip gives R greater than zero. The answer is 3.3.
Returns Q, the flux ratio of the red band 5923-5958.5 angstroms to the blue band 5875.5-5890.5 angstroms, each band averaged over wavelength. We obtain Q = 1.2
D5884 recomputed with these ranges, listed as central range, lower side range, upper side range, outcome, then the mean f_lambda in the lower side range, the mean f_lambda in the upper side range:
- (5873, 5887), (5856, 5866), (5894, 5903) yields -1.85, 6.27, 4.95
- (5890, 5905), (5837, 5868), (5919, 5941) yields 4.13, 6.6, 6.73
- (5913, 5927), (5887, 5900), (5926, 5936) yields -1.69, 3.85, 6.73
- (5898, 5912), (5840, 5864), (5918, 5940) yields 0.46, 6.58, 6.72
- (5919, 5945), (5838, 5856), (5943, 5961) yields 0.14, 6.79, 6.8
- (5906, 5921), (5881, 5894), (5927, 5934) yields -1.50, 4.77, 6.77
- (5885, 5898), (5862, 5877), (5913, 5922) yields 5.36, 6.63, 6.42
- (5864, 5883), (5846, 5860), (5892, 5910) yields -1.73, 6.4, 5.5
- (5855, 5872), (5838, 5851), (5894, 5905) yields -0.23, 6.91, 5.23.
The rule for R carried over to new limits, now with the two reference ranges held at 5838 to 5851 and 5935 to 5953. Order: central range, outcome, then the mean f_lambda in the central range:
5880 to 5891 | 2.85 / 5.08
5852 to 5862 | 0.99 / 6.21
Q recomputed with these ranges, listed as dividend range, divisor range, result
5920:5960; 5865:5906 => 1.20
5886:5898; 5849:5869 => 0.57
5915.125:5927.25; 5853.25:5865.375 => 1.06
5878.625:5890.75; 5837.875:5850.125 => 0.76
